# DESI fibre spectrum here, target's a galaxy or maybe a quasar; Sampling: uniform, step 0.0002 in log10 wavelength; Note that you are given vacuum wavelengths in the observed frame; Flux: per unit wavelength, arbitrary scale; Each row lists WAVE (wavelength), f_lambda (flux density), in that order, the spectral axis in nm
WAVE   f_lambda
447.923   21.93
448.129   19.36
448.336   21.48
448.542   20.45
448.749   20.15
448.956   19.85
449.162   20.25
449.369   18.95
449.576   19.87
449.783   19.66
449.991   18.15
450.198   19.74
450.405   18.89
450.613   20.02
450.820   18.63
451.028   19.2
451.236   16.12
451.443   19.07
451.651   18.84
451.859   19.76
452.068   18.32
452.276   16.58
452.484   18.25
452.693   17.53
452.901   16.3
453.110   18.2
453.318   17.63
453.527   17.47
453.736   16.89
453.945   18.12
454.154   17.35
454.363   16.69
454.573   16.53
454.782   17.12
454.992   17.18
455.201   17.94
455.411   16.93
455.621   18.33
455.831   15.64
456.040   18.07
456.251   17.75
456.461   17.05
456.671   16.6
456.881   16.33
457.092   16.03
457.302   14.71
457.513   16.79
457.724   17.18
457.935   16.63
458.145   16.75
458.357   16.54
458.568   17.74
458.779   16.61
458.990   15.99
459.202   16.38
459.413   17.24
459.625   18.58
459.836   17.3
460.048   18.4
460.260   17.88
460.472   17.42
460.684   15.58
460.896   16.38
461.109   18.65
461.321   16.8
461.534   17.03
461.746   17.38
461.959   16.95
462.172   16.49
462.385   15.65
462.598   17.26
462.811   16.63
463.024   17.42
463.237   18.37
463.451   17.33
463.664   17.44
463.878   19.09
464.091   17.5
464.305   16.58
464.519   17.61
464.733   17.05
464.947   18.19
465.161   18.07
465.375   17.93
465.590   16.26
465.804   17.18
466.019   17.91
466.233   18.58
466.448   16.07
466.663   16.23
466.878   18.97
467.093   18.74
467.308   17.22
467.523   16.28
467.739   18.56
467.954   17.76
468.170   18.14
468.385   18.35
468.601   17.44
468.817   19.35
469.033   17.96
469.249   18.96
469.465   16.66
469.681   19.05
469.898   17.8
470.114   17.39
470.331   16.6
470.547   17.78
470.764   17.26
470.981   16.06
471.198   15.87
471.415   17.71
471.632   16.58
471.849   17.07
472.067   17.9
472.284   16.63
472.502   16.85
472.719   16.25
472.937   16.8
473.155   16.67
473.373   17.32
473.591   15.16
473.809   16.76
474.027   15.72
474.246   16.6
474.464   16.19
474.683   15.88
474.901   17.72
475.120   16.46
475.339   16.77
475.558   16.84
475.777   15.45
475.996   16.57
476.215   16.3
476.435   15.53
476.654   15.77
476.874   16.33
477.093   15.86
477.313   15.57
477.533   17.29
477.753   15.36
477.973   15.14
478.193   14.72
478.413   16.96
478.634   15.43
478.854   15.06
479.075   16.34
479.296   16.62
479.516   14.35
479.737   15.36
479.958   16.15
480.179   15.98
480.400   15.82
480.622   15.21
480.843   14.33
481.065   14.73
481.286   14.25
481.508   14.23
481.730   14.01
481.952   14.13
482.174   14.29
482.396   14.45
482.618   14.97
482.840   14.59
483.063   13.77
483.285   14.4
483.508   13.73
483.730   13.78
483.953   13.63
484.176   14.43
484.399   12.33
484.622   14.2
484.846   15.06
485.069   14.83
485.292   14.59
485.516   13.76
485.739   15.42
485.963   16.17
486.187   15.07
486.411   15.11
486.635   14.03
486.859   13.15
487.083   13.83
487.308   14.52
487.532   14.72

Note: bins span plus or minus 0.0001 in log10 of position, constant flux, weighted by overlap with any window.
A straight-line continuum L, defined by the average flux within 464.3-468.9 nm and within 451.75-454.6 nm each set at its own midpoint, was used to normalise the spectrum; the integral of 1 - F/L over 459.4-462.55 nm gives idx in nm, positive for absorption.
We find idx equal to 0.08 nm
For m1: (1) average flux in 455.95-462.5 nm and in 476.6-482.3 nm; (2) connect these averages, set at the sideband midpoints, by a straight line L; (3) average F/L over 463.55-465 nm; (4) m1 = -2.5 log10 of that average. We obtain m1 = -0.07 mag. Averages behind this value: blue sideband 16.9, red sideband 15.3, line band 17.6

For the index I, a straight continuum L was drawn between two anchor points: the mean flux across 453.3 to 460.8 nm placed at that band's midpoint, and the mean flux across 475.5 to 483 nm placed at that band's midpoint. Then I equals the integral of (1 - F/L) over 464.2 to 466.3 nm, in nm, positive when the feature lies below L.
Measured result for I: -0.14 nm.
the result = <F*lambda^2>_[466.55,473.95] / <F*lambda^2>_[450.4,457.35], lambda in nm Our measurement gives 1.1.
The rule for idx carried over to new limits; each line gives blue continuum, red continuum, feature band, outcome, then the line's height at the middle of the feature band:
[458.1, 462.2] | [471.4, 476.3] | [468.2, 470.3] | -0.16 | 16.8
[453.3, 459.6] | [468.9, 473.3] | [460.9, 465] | -0.06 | 17.1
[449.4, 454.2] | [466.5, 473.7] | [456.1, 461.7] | 0.31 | 17.9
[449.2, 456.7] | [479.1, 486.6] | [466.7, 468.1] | -0.13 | 16.4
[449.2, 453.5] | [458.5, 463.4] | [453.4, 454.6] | 0.06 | 18.1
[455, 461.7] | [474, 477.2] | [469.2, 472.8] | -0.15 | 16.5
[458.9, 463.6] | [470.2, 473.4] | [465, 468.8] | -0.15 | 17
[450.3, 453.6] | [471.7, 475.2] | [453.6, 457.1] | 0.16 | 17.9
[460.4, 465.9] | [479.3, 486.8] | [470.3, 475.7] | -0.26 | 15.9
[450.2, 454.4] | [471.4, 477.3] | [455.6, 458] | 0.14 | 17.7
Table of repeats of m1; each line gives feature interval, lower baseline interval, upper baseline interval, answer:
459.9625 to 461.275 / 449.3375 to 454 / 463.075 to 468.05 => 0.03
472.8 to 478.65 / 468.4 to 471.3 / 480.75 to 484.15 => -0.01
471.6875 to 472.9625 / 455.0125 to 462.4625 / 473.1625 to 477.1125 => -0.03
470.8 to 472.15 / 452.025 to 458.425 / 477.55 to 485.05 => -0.08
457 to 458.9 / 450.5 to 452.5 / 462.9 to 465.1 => 0.09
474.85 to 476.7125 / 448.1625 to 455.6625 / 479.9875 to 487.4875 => -0.06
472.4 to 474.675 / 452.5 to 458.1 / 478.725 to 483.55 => -0.06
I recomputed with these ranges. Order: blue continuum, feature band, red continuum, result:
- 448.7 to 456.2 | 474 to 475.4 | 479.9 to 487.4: -0.09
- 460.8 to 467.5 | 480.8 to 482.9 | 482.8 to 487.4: 0.05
